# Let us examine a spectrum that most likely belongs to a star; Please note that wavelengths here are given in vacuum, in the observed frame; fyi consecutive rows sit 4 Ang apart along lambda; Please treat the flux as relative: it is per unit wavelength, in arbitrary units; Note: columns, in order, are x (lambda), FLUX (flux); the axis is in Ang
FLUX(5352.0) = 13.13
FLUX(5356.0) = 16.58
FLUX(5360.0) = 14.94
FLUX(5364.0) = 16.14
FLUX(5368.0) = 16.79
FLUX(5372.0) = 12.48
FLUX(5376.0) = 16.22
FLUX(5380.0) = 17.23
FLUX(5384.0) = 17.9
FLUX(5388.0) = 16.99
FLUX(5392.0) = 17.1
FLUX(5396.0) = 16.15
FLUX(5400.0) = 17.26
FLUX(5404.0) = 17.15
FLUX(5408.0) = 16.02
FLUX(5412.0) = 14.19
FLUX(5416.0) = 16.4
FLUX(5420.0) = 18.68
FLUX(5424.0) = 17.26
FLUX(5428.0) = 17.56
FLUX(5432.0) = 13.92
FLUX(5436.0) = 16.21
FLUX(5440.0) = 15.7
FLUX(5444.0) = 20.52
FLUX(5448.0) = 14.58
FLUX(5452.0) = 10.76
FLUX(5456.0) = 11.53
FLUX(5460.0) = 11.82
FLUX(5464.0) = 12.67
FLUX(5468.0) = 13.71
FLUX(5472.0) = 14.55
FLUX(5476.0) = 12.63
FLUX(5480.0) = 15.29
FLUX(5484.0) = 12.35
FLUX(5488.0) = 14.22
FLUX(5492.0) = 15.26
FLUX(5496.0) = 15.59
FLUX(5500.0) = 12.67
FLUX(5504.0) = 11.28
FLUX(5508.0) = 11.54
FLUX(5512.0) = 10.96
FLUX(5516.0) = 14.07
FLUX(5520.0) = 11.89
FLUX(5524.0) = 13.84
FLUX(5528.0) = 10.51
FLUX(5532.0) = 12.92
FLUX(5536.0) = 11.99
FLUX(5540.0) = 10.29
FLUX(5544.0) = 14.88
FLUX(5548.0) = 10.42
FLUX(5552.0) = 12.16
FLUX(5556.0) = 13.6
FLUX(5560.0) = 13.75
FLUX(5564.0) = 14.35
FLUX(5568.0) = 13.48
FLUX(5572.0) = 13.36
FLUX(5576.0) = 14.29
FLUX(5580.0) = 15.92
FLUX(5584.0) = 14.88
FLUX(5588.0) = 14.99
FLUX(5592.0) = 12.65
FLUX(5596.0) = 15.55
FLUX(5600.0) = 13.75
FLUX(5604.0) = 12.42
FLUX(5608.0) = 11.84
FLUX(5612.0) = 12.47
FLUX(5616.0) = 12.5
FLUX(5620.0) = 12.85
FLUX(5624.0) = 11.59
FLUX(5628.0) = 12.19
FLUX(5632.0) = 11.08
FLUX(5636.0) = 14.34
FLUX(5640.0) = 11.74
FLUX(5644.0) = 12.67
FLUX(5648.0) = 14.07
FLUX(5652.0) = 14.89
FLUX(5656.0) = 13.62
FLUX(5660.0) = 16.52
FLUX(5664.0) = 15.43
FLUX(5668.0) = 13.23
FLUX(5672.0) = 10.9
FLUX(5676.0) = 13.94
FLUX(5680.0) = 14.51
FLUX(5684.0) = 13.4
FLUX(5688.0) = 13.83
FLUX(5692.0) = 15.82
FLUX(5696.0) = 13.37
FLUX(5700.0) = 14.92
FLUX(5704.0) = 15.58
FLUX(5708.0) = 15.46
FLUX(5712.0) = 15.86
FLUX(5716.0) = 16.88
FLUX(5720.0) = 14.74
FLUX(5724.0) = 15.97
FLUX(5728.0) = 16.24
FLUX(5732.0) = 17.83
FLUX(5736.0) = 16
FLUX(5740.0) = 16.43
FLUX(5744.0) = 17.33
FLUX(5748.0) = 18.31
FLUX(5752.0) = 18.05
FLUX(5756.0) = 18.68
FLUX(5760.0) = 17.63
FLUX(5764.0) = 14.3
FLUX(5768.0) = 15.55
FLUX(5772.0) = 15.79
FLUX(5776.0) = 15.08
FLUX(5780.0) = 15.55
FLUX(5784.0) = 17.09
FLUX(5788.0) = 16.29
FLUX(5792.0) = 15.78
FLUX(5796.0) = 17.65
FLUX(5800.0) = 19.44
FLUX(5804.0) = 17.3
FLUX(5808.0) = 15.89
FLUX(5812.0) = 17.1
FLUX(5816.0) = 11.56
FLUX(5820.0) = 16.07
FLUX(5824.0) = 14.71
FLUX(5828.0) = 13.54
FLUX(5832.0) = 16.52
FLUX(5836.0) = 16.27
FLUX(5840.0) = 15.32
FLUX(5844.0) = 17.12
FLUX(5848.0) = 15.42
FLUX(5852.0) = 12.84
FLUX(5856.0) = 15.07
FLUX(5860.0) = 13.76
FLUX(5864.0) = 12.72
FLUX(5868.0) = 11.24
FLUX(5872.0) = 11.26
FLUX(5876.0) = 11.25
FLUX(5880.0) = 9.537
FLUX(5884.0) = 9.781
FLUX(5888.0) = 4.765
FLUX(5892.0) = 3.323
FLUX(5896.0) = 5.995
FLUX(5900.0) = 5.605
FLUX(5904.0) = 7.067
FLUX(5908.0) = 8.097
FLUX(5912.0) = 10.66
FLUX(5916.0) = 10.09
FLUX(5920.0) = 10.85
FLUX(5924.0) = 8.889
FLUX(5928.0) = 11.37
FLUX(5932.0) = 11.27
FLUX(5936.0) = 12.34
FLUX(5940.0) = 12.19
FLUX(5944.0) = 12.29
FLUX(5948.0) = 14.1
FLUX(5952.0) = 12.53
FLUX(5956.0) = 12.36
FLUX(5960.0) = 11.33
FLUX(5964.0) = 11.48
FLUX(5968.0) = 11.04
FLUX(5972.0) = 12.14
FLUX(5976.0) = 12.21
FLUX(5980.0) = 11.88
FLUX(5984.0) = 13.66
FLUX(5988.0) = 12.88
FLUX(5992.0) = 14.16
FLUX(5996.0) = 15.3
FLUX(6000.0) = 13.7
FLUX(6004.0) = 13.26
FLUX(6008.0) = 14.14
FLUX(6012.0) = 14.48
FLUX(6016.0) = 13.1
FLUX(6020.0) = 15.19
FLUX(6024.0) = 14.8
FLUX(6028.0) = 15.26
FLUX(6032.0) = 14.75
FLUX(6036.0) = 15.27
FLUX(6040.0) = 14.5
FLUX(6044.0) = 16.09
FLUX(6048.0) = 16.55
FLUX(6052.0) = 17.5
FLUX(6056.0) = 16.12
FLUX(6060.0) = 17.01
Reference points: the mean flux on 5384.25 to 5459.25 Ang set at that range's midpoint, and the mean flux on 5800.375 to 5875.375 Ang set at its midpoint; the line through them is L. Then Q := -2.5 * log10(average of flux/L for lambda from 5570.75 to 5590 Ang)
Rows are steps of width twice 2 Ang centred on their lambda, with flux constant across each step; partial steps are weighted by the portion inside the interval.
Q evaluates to 0.054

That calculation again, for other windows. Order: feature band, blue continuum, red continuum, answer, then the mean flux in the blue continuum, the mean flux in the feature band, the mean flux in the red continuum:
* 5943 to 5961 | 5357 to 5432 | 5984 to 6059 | 0.19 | 16.4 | 12.6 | 14.8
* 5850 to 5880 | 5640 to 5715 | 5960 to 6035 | 0.12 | 14.3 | 12.4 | 13.5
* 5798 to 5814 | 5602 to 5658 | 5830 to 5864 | -0.19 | 12.7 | 17.4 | 15.1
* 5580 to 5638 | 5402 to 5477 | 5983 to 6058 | 0.14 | 15.1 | 13.2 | 14.8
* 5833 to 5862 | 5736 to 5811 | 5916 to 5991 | -0.03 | 16.8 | 15.2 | 11.9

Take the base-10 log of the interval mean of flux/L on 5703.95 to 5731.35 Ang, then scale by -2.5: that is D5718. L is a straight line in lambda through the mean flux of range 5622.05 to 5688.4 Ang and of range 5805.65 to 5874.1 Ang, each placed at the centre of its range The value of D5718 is -0.16 mag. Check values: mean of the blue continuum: 13.4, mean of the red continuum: 14.5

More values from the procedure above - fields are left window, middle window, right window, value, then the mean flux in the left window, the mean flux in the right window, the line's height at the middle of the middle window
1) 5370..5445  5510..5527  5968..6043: 0.265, 16.5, 13.9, 16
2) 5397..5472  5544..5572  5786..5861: 0.176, 15.3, 15.7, 15.4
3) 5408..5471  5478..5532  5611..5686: 0.116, 15.1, 13.3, 14.5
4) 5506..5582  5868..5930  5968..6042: 0.492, 12.9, 13.8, 13.6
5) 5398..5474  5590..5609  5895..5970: 0.034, 15.3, 10.6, 13.7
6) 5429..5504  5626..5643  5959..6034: 0.126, 14.1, 13.4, 13.9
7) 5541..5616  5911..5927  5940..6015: 0.268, 13.5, 12.9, 13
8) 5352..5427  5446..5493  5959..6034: 0.203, 16.3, 13.4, 16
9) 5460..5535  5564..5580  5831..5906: -0.112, 13.1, 11.2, 12.7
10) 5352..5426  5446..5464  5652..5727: 0.290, 16.3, 14.7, 16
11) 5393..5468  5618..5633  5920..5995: 0.185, 15.4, 12.1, 14.2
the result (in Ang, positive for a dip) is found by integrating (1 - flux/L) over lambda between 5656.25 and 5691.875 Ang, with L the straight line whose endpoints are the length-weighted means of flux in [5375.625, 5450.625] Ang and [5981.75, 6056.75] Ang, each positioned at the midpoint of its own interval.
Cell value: 4.0 Ang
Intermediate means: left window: 16.6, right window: 14.7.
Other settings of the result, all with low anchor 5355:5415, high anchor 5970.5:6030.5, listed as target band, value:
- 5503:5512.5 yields 2.7 Ang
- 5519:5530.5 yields 2.6 Ang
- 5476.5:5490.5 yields 1.7 Ang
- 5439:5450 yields -0.7 Ang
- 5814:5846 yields -1.6 Ang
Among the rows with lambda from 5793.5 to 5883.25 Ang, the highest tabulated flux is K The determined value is 19.44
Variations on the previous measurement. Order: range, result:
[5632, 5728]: 16.88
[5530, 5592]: 15.92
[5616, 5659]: 14.89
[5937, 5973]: 14.1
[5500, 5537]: 14.07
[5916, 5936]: 12.34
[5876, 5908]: 11.25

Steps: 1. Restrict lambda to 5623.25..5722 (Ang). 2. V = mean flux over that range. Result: 14.1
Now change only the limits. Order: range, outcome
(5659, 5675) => 13.9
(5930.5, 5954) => 12.5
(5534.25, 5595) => 13.4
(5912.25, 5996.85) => 12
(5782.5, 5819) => 16.4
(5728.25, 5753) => 17.2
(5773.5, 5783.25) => 15.6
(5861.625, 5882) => 11.2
